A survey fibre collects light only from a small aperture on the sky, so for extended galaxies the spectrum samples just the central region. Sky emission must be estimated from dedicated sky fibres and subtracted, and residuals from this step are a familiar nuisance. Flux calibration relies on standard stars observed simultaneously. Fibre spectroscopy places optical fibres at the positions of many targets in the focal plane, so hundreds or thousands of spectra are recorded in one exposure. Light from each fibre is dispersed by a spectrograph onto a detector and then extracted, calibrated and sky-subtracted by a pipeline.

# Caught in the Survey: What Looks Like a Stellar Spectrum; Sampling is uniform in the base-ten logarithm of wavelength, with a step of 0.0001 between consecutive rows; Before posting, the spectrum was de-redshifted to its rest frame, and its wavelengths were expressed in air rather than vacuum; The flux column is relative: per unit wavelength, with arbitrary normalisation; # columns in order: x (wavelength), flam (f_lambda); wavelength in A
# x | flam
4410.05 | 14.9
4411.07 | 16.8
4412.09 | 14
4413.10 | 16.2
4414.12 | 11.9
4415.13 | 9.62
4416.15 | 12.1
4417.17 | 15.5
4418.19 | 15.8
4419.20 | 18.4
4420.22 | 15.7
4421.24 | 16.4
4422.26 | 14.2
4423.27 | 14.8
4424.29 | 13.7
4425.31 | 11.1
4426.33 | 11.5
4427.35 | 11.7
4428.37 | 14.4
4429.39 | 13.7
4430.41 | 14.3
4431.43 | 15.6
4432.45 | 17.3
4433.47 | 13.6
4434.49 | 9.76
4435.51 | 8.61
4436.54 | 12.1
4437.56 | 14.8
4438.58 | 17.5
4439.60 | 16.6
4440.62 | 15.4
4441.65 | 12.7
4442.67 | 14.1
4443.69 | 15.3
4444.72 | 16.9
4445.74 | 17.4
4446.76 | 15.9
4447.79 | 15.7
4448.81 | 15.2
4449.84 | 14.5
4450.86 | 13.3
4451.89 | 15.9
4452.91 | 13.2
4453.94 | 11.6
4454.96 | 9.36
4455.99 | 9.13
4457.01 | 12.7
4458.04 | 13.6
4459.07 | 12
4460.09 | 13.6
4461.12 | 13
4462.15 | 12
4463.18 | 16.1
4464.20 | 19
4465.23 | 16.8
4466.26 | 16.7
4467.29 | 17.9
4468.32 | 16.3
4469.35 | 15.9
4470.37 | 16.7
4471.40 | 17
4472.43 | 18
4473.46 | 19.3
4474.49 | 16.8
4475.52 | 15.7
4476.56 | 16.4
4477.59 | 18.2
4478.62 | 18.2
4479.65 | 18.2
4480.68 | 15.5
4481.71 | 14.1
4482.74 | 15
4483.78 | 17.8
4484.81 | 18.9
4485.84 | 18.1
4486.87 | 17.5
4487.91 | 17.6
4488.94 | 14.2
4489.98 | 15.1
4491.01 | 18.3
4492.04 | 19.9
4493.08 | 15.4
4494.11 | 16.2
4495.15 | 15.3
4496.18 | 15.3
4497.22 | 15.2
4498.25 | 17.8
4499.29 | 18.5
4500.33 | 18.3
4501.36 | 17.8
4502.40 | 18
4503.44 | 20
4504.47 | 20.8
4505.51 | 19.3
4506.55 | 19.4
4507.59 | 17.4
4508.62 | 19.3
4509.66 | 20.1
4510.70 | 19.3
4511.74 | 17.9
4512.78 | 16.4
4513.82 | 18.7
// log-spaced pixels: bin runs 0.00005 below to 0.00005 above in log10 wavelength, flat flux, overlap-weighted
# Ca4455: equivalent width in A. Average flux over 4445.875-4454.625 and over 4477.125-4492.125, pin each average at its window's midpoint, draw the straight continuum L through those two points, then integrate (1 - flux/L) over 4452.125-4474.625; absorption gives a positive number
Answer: 1.0 A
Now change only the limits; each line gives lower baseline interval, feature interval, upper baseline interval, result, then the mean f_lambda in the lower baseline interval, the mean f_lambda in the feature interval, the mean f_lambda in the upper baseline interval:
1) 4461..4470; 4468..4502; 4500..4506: 1.3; 16.1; 16.9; 19.1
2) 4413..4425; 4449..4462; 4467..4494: 2.6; 14.4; 12.7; 17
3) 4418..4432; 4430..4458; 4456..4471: 1.3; 14.4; 14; 15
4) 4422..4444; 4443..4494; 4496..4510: 1.2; 13.7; 15.7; 18.4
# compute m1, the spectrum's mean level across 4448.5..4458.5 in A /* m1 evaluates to 12.8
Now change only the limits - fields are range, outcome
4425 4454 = 14.2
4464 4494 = 17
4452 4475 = 14.9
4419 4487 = 15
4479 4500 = 16.7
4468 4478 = 17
